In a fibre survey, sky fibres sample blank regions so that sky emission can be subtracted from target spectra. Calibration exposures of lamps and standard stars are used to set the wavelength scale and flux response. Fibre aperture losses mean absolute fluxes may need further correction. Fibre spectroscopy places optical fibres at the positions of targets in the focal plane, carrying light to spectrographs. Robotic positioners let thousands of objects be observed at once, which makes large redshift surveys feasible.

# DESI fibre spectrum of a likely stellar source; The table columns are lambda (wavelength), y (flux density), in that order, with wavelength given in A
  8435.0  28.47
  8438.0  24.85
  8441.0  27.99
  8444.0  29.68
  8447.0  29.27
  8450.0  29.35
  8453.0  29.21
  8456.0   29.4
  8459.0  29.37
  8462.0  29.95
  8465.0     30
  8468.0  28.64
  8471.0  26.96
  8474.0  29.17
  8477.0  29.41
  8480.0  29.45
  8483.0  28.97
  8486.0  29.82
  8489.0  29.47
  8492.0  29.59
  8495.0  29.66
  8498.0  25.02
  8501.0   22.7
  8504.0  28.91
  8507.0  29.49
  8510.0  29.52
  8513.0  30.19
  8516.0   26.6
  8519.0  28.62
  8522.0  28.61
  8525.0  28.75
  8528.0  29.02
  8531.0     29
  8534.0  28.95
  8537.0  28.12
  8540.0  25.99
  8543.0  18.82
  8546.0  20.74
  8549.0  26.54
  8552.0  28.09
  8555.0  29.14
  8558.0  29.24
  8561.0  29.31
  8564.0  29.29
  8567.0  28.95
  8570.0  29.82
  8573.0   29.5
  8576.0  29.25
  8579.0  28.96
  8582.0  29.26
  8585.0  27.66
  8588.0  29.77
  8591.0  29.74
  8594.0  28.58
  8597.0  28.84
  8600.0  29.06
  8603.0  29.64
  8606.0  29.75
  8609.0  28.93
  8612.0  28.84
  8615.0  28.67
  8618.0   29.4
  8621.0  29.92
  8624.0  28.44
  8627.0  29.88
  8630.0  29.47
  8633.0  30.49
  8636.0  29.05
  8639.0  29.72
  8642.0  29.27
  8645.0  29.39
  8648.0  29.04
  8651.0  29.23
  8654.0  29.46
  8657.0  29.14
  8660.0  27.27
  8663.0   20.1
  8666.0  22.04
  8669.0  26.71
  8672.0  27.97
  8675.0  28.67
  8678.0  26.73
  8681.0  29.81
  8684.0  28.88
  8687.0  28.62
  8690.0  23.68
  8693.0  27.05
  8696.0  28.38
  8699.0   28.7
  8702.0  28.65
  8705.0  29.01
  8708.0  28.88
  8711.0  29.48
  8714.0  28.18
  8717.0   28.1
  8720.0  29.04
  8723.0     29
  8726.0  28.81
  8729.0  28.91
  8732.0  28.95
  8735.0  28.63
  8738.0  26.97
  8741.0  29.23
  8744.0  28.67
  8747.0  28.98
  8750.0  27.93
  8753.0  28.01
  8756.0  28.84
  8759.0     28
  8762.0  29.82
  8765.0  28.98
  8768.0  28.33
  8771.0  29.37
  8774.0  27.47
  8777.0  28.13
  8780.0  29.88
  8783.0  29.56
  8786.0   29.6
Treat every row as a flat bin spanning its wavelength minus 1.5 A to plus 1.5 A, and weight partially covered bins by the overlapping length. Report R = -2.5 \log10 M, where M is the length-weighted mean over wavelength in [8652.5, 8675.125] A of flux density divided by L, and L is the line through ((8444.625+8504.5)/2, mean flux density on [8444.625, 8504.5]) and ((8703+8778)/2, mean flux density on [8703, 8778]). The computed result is 0.09 mag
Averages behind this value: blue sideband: 28.7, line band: 26.3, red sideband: 28.6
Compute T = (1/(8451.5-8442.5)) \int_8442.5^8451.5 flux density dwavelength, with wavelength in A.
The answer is 29.4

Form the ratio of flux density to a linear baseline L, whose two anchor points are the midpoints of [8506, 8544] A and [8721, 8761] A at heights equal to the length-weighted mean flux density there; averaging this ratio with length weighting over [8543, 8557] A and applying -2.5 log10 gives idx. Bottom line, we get 0.10 mag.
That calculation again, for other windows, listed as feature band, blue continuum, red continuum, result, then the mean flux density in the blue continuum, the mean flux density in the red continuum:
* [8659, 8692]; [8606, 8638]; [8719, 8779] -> 0.103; 29.3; 28.6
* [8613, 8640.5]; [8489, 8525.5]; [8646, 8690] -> -0.073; 28.2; 27.3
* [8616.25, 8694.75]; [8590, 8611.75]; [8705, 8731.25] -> 0.036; 29.2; 28.8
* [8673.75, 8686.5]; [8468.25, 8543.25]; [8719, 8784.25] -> 0.001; 28.2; 28.7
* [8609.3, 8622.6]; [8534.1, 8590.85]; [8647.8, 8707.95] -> -0.059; 27.8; 27.5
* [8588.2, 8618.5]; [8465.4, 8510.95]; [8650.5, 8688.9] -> -0.057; 28.5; 27.2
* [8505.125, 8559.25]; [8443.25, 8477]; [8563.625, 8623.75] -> 0.063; 29.2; 29.2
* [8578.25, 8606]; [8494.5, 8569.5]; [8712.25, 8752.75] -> -0.047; 27.6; 28.6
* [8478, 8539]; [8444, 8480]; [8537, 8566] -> -0.028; 29.2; 26.5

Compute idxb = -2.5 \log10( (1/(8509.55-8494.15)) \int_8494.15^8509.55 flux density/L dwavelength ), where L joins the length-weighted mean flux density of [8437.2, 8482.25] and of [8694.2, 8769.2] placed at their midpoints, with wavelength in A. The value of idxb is 0.06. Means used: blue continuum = 28.9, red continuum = 28.7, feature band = 27.2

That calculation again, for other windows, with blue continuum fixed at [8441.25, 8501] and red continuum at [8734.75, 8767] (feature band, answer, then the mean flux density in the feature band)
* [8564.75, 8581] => -0.02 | 29.3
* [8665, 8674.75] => 0.10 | 26.2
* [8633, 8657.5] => -0.03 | 29.4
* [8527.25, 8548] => 0.12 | 25.7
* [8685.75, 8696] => 0.08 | 26.7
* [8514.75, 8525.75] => 0.03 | 28.1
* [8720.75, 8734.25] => -0.01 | 28.9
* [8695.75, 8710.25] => -0.01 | 28.8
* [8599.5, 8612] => -0.02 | 29.3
